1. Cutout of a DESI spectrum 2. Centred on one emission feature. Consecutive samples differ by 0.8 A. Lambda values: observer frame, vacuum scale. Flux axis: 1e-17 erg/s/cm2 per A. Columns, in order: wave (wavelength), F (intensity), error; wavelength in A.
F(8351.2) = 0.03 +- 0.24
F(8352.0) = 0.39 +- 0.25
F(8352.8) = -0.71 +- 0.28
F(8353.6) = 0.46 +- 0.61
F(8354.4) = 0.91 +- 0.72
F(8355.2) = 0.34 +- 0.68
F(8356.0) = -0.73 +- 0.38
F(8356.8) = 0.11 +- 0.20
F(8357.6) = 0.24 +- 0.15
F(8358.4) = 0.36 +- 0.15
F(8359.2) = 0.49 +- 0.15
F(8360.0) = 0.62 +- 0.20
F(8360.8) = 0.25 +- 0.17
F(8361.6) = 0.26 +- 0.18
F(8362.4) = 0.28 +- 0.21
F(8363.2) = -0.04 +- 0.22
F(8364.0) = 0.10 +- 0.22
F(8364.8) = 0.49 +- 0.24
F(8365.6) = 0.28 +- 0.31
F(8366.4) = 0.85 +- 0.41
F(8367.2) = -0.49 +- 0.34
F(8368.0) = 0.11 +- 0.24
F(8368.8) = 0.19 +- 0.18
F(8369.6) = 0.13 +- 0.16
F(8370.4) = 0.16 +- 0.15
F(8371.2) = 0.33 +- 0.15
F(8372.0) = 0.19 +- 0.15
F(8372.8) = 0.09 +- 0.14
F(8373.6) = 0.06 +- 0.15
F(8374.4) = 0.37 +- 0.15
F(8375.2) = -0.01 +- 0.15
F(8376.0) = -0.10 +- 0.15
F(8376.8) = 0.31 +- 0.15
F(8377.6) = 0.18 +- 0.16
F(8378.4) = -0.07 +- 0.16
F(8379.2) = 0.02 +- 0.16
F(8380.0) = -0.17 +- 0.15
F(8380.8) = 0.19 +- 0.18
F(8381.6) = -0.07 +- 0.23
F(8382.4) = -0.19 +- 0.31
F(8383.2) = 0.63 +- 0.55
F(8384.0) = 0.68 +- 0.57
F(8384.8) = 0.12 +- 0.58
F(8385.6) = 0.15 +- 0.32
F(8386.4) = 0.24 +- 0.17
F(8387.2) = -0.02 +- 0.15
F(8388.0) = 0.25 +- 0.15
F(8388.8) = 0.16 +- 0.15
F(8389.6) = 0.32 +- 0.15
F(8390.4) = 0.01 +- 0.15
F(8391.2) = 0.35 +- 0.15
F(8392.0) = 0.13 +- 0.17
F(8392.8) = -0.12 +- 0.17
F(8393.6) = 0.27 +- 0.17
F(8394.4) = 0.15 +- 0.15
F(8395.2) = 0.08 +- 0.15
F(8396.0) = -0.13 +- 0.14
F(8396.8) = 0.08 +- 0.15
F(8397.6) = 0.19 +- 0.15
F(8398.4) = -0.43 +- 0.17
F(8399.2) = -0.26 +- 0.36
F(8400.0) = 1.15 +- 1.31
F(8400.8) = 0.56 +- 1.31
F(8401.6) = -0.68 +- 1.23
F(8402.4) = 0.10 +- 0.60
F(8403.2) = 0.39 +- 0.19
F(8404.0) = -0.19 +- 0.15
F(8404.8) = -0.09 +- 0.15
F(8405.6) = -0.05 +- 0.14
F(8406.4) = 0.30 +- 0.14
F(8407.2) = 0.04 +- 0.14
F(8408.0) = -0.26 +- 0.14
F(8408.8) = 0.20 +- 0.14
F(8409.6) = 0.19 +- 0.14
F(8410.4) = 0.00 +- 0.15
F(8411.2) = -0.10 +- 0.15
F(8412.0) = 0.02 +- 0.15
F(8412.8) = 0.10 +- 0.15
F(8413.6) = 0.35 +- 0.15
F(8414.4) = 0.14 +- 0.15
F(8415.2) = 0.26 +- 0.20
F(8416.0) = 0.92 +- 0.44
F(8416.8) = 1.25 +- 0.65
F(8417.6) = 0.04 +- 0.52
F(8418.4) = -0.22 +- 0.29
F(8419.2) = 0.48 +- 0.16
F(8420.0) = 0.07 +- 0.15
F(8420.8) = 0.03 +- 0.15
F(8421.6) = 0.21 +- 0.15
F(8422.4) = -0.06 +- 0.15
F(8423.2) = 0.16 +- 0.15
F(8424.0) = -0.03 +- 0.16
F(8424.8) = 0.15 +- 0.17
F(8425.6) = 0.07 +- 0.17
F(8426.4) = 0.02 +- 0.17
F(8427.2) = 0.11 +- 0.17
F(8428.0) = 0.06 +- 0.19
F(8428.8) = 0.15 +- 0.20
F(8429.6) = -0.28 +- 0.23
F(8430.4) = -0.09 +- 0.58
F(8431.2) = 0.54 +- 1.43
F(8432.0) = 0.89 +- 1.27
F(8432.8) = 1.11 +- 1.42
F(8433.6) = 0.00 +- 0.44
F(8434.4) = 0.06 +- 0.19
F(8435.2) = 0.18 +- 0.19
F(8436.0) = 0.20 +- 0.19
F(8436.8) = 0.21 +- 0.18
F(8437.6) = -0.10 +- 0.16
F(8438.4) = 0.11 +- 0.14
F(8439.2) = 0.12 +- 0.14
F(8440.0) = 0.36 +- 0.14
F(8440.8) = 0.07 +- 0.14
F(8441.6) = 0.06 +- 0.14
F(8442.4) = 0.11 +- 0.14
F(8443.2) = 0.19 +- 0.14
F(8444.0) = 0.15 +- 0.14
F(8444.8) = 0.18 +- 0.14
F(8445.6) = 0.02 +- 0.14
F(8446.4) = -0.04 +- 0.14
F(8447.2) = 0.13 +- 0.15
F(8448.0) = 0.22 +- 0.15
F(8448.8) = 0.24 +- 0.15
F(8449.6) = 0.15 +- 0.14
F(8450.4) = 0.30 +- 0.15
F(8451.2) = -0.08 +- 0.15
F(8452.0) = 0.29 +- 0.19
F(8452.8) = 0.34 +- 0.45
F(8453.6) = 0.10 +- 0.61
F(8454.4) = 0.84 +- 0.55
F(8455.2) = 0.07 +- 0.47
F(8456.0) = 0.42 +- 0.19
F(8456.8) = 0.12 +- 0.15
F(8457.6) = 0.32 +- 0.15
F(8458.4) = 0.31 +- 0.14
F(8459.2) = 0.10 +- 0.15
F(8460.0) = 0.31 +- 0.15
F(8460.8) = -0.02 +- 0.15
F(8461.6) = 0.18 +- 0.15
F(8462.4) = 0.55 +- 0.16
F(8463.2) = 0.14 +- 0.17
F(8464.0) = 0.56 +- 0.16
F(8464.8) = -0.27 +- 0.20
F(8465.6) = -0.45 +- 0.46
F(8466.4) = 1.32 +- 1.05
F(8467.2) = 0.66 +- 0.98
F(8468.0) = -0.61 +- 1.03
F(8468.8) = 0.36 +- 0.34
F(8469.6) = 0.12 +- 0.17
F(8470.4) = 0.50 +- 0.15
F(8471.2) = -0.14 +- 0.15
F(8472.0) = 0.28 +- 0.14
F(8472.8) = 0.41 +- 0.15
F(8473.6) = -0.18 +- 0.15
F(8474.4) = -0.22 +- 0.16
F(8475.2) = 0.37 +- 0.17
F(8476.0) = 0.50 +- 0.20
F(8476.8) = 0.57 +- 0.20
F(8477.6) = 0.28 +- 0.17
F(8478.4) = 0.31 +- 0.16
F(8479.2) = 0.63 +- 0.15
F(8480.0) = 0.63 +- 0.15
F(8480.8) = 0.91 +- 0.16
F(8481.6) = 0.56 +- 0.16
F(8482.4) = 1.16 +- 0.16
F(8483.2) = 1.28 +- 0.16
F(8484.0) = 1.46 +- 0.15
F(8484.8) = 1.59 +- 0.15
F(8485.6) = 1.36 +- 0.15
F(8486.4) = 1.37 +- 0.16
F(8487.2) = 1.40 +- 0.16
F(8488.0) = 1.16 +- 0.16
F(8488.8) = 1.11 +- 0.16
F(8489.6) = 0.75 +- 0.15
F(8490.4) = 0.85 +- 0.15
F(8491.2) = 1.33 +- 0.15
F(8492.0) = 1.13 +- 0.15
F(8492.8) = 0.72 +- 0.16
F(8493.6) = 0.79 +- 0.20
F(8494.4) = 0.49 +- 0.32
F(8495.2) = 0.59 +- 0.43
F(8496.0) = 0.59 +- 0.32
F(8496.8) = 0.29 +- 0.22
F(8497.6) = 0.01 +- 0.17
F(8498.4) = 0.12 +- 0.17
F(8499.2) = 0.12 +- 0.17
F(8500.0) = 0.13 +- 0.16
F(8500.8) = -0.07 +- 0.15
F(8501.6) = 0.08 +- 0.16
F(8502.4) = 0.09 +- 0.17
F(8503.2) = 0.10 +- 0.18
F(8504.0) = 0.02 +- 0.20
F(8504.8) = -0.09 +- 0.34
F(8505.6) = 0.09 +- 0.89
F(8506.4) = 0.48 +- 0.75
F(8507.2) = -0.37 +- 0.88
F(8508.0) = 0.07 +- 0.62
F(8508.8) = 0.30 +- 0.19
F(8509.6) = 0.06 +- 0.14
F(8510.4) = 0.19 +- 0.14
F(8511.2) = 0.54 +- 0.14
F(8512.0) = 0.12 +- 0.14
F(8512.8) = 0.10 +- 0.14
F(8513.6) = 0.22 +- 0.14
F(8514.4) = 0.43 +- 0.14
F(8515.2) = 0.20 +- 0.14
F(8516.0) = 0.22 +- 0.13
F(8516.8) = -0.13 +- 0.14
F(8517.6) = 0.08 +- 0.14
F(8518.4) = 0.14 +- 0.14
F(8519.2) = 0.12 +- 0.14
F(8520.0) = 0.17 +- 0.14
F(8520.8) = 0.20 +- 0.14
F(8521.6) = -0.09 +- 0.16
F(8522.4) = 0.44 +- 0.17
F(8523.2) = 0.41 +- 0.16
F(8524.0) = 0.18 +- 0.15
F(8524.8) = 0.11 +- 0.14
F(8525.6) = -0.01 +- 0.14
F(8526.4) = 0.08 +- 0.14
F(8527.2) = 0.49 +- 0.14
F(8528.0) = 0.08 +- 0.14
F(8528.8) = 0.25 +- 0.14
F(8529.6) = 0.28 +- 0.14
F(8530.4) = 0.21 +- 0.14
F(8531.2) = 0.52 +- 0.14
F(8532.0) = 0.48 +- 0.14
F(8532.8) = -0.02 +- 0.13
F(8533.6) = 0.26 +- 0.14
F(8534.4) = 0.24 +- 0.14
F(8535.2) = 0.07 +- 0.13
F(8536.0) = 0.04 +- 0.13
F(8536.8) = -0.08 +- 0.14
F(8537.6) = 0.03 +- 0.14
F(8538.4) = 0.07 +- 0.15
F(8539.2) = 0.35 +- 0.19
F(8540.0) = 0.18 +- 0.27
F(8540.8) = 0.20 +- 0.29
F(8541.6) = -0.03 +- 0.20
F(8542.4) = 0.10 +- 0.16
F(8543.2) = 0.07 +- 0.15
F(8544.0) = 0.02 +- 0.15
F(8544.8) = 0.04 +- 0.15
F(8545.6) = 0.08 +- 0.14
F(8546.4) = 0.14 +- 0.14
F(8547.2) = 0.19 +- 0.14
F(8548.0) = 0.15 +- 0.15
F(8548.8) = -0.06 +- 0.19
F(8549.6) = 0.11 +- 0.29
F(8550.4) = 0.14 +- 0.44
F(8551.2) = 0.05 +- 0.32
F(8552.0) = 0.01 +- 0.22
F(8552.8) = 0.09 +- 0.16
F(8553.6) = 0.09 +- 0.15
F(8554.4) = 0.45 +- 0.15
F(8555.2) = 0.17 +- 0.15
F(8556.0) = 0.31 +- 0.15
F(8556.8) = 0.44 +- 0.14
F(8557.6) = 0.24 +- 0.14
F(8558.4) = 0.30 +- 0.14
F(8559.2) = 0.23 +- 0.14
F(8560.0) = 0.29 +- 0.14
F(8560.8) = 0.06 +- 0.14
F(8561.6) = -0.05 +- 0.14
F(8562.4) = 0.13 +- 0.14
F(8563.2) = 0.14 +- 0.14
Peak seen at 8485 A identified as [O II] 3727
